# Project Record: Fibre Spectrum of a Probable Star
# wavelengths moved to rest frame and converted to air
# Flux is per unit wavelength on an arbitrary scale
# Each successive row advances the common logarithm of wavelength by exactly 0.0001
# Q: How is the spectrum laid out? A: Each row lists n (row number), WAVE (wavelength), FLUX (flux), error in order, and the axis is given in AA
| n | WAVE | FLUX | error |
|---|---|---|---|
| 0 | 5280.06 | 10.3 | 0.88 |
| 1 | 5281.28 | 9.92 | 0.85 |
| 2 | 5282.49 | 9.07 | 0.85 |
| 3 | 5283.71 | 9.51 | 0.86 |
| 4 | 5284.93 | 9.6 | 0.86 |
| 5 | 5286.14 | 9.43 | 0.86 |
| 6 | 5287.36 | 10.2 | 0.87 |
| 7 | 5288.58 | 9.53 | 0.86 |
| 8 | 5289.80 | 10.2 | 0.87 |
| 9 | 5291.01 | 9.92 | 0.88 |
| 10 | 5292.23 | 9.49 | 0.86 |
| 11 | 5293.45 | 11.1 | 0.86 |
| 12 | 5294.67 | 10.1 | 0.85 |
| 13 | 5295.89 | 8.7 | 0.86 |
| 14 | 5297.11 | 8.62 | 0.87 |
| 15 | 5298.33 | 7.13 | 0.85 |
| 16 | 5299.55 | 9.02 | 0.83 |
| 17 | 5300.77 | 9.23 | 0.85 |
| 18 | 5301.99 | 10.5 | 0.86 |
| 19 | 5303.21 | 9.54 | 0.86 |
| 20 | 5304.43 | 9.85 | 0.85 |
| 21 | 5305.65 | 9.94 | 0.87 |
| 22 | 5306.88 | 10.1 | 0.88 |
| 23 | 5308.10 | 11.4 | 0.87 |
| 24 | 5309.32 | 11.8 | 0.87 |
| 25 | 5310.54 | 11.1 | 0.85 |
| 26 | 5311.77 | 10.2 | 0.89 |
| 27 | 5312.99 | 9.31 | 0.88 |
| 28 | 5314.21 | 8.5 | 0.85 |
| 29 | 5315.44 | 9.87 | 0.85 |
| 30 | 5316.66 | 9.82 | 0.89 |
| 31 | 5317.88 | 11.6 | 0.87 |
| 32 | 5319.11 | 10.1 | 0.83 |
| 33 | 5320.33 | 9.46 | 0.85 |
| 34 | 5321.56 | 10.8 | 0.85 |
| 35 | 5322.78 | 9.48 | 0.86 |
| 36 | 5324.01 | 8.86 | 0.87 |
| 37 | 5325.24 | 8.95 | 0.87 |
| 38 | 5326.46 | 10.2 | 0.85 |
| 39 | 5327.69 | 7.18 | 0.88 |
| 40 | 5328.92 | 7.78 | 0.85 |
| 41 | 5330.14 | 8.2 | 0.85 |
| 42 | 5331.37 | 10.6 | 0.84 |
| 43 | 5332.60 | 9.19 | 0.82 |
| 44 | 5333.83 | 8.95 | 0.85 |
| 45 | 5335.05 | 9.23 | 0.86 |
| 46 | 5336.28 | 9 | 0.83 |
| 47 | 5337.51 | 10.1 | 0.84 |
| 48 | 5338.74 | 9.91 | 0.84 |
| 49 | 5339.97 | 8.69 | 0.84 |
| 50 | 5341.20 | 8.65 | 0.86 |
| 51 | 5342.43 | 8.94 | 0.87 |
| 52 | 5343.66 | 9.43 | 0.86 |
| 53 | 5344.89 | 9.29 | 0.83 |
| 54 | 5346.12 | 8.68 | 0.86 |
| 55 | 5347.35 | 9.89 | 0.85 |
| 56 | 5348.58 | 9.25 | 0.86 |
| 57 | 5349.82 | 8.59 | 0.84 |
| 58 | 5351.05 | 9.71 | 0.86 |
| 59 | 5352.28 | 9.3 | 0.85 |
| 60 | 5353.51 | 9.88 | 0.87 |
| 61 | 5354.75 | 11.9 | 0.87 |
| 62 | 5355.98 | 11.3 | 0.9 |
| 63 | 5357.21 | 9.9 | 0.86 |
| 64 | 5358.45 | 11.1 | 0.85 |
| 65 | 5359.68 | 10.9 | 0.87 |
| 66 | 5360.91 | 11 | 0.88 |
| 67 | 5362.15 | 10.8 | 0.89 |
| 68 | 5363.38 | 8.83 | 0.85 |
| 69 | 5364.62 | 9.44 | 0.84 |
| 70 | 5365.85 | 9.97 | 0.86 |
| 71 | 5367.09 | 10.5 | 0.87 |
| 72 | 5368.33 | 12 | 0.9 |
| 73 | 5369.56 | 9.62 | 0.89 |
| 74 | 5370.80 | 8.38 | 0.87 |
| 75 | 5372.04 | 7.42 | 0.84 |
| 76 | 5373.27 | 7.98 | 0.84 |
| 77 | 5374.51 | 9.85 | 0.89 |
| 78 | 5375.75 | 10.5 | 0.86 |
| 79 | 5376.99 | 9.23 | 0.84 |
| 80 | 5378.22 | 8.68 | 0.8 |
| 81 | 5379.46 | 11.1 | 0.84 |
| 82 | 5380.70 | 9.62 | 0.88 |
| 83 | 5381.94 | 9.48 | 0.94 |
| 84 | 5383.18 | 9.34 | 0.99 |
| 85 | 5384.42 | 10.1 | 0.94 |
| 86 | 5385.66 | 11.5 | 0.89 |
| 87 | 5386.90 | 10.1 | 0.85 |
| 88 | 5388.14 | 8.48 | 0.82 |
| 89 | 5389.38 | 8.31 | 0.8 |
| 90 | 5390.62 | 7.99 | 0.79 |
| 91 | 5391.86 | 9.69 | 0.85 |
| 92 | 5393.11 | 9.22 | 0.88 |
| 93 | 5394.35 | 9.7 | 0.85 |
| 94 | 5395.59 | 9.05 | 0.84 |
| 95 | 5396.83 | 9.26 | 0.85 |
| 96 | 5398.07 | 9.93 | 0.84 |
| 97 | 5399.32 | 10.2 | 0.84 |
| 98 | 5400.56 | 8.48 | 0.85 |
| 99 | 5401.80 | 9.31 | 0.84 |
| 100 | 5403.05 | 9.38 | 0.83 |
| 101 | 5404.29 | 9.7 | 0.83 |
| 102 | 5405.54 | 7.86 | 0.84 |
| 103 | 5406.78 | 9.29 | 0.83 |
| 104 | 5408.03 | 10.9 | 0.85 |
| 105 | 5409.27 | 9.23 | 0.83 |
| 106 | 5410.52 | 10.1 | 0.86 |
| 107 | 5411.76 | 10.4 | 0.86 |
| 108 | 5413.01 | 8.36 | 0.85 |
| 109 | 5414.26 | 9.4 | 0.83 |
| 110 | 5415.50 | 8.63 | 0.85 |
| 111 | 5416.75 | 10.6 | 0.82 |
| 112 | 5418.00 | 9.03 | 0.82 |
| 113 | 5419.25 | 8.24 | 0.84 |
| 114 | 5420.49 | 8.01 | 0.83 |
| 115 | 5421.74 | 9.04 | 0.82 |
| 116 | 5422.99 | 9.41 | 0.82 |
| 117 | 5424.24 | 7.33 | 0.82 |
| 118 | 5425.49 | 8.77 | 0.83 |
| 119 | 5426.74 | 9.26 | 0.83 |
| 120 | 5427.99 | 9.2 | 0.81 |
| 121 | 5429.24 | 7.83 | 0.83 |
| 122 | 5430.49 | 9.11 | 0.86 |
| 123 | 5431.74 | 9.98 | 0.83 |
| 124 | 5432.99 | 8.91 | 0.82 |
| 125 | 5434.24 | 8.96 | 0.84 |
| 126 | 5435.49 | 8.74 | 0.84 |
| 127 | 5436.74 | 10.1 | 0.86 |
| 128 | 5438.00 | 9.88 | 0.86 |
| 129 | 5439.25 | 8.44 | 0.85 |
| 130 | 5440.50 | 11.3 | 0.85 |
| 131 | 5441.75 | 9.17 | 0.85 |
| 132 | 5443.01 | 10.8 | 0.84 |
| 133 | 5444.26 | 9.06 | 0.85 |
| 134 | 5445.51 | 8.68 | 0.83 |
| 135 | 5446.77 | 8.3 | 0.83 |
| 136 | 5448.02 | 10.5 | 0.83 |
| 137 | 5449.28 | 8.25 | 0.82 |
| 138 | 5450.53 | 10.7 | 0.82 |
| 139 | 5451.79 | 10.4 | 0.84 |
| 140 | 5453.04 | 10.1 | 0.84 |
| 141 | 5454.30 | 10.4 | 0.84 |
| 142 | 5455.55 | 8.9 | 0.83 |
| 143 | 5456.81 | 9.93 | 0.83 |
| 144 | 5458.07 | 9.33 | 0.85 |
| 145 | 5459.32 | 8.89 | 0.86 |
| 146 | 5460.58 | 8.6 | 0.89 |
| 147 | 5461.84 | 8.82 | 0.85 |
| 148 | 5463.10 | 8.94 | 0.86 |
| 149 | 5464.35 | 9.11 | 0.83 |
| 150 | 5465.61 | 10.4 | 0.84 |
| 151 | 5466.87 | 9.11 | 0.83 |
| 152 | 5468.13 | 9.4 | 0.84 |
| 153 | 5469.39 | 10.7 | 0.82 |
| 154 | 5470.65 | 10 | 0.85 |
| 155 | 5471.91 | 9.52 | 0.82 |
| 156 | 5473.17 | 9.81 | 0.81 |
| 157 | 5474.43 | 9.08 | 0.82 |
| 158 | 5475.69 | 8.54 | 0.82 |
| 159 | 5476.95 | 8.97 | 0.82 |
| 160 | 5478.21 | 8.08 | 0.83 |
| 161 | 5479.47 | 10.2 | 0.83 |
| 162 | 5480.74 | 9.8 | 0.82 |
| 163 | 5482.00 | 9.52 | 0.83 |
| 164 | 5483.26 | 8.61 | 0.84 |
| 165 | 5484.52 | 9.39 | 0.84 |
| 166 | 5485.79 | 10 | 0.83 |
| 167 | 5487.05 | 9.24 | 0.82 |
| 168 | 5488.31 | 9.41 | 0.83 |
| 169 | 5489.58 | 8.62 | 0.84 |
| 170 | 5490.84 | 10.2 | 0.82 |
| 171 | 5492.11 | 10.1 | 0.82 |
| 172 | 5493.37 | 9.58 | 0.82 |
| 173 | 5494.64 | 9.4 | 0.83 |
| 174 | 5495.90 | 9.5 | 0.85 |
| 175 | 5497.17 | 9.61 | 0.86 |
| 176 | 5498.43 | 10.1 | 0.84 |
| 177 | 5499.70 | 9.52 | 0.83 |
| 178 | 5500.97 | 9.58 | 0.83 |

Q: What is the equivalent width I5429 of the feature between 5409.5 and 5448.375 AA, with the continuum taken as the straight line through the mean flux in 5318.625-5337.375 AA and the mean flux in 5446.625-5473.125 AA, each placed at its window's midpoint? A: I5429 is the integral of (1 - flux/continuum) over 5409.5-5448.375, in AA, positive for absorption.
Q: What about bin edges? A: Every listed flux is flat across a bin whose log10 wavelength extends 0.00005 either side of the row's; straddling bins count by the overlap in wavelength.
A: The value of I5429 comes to 1.2 AA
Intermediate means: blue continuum 9.22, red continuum 9.57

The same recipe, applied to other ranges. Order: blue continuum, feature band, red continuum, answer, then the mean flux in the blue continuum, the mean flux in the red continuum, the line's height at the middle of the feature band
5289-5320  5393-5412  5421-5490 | 0.1 AA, 9.88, 9.34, 9.53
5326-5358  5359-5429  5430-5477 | 0.0 AA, 9.38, 9.48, 9.42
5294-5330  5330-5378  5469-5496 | -0.4 AA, 9.61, 9.46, 9.57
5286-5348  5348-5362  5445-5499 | -1.1 AA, 9.56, 9.46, 9.54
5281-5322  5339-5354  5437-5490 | 0.8 AA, 9.84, 9.46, 9.73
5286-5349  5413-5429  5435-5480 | 1.1 AA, 9.56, 9.48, 9.5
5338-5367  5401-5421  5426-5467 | 0.6 AA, 9.81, 9.4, 9.56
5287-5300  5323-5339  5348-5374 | 1.0 AA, 9.45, 9.89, 9.69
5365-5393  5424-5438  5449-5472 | 0.8 AA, 9.53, 9.57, 9.56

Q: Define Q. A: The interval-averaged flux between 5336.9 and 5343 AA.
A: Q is 9.26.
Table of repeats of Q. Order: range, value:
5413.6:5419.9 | 9.17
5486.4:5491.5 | 9.37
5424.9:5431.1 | 8.83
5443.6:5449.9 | 8.97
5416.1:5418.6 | 9.79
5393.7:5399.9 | 9.63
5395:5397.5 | 9.19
